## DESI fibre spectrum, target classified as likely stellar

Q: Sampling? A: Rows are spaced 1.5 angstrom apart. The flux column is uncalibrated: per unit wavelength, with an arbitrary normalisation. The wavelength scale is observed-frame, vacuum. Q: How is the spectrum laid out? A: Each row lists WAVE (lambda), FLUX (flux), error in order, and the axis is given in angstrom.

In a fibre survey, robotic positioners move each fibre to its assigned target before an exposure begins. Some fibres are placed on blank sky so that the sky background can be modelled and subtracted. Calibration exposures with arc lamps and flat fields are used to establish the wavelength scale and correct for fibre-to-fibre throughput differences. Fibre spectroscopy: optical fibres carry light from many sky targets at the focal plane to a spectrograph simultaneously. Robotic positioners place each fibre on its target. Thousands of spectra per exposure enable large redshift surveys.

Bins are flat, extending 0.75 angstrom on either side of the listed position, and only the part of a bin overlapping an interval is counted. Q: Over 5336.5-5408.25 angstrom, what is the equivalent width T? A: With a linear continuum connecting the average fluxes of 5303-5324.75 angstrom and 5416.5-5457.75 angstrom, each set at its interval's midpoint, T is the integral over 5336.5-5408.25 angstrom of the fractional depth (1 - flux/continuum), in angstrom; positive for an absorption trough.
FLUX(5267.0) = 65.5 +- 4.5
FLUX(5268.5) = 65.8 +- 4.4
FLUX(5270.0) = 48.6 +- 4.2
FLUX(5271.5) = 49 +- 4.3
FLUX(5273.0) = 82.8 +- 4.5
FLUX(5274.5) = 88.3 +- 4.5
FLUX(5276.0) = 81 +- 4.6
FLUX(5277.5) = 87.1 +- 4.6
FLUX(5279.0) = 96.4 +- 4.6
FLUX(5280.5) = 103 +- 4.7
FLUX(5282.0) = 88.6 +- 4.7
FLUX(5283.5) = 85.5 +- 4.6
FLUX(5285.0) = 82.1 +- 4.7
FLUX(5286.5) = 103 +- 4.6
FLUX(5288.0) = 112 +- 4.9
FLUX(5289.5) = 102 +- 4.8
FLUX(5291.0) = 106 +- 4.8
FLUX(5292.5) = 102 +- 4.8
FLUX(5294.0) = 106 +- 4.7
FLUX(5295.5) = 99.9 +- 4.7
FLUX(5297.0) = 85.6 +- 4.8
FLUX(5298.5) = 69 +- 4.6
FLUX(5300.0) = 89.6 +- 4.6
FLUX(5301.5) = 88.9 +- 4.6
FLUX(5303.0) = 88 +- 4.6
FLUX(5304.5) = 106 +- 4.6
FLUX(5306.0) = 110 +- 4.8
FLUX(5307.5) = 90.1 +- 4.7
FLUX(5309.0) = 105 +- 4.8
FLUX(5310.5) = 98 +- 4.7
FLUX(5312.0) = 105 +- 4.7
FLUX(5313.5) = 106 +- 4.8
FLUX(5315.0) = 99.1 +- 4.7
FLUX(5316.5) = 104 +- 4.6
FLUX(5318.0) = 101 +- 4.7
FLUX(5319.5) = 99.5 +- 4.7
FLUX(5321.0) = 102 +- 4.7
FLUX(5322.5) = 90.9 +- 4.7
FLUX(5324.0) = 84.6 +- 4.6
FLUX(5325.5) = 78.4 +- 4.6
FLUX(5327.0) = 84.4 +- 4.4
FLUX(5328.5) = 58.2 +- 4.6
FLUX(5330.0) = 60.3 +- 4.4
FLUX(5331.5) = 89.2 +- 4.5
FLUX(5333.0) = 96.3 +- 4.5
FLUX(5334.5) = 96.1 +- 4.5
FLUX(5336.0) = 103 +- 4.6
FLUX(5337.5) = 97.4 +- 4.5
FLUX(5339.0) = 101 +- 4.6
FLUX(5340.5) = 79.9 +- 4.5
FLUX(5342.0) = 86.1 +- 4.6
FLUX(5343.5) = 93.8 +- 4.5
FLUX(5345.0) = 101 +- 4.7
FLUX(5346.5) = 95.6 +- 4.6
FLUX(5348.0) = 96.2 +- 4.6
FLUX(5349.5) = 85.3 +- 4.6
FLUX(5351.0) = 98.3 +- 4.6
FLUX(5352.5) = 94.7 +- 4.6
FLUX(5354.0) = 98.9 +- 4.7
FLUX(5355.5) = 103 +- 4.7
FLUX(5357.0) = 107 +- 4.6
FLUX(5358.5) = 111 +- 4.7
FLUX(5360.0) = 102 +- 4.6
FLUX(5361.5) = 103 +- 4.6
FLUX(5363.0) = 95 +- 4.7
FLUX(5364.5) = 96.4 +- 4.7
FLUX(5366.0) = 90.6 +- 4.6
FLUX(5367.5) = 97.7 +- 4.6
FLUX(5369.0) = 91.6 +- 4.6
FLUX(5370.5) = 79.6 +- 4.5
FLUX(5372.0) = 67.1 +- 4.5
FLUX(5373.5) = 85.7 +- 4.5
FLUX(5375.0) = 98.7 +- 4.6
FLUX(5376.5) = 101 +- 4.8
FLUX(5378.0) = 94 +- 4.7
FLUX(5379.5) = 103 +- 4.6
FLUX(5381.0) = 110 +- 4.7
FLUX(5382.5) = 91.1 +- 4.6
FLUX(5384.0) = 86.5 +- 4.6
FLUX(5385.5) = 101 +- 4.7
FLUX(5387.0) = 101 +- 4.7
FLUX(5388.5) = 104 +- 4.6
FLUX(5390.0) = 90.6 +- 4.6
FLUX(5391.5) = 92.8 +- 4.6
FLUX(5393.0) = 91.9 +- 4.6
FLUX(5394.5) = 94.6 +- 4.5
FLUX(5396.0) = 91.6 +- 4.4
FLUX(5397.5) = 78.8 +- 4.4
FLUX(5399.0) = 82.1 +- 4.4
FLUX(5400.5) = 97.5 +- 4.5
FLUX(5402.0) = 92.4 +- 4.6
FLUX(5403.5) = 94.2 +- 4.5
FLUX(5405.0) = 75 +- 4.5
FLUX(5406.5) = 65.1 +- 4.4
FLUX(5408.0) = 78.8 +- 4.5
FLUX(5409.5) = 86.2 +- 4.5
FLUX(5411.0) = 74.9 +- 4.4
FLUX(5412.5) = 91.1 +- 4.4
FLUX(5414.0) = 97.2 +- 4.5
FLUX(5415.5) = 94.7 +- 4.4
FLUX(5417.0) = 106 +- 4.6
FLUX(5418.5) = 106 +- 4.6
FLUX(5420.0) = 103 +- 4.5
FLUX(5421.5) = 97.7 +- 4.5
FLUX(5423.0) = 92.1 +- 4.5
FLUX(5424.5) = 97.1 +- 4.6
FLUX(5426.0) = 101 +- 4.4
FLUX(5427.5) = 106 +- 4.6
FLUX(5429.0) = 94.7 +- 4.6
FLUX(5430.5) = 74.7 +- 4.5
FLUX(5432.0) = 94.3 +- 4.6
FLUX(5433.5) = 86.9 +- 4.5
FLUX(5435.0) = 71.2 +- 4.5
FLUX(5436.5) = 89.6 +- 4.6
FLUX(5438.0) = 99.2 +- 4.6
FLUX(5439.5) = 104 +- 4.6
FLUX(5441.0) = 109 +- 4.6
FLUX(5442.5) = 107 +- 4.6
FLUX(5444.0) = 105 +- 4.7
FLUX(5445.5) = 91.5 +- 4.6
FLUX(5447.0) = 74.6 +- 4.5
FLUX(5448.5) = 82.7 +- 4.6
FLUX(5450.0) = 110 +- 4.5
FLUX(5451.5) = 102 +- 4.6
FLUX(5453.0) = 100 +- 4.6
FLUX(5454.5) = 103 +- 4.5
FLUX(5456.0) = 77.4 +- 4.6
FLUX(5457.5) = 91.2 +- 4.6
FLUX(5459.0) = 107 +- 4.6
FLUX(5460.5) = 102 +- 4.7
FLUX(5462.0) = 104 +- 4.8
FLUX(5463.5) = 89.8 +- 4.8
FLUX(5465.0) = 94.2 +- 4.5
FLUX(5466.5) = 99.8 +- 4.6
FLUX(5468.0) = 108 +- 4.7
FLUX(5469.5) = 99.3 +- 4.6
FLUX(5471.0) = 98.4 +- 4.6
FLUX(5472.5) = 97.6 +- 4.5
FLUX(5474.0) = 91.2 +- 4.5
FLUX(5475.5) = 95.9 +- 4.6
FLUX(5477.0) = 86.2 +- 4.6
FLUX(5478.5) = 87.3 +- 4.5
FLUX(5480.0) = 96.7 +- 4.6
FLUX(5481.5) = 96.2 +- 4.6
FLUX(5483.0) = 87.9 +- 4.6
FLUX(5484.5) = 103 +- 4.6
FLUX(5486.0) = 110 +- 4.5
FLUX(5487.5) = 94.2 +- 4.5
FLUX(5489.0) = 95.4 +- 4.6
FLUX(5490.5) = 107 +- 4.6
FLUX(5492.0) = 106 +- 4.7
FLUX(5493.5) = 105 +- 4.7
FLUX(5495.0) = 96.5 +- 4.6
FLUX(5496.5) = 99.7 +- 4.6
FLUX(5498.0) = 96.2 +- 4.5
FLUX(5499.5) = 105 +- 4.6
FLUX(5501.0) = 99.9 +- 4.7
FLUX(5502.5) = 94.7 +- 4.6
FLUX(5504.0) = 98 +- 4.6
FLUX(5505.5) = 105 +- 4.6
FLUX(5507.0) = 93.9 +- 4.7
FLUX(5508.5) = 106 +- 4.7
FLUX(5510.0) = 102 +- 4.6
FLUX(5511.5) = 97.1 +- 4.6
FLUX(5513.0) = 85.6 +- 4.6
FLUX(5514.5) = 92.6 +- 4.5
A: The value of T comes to 3.24 angstrom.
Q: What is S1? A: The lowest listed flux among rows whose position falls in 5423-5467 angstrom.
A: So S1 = 71.2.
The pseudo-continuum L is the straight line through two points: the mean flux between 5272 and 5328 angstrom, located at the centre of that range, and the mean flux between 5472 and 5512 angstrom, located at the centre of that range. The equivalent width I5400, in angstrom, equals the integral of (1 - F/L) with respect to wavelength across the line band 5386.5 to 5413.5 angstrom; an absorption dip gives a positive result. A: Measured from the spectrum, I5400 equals 2.40 angstrom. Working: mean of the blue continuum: 94.5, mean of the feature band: 87.9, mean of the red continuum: 98.3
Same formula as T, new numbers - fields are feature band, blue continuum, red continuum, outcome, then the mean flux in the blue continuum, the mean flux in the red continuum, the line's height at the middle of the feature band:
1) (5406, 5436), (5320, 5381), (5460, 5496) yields 1.4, 92.7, 98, 95.6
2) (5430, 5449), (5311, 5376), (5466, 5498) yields 0.9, 93.4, 98.1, 96.7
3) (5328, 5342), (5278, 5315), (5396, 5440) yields 1.1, 97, 90.7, 95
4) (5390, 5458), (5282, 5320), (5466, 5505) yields 4.0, 97.5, 98.3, 98.1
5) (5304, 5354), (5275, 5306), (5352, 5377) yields 0.6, 94.4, 95.4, 94.9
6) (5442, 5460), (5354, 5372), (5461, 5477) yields 0.2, 96.7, 97.3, 97.2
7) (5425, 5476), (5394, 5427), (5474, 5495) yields -0.8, 90.9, 97.5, 94.4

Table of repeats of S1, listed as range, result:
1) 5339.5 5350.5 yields 79.9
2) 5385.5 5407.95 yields 65.1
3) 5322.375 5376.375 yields 58.2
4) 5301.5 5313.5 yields 88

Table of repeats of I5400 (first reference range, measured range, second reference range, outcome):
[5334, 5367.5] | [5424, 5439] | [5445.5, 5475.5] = 0.8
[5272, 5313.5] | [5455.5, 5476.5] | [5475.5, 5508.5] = 0.2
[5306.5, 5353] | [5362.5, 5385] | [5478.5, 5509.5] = 0.5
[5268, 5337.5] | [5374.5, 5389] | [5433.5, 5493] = -0.8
